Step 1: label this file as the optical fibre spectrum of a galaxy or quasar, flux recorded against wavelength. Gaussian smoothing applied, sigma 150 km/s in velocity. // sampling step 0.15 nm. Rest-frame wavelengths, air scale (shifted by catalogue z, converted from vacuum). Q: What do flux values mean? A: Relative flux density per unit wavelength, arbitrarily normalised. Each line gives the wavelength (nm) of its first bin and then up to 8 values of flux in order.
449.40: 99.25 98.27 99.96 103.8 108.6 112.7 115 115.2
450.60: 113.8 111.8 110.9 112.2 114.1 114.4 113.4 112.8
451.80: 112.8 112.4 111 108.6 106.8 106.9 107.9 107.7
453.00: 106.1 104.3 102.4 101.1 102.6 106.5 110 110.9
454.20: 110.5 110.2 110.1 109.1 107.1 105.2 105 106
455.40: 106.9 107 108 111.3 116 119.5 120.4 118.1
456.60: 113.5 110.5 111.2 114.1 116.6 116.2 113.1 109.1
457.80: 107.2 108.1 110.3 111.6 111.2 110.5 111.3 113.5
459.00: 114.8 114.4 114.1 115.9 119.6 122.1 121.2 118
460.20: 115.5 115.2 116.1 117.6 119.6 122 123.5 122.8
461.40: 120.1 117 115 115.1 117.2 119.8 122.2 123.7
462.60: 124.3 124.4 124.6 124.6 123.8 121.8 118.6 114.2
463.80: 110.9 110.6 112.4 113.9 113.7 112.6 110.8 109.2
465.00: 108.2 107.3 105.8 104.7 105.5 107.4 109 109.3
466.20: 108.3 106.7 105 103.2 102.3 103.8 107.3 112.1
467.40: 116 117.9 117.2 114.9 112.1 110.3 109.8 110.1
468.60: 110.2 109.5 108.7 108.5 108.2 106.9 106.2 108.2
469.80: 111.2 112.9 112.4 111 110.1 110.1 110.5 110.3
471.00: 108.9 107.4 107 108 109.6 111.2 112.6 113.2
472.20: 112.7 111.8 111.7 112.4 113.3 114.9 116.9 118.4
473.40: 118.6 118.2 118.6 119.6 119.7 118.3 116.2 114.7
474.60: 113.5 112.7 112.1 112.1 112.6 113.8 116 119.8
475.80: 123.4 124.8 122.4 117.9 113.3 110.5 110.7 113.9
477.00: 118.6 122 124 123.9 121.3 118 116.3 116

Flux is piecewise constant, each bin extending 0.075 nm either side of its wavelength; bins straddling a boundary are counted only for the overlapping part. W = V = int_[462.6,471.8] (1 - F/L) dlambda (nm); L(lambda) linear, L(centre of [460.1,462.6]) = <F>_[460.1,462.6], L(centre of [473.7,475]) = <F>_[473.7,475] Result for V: 0.52 nm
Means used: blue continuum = 119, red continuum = 116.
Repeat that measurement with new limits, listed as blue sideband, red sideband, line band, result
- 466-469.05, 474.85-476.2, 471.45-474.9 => 0.02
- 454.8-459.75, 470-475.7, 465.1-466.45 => 0.07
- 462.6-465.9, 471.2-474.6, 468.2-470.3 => 0.08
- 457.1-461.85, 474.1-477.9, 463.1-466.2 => 0.12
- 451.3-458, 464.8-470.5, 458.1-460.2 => -0.10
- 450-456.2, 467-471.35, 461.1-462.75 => -0.15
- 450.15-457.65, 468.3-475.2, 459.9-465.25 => -0.29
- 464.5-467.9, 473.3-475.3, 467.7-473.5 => 0.08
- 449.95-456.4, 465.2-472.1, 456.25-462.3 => -0.33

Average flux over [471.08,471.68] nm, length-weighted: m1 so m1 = 108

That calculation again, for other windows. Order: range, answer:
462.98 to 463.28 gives 124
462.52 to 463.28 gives 124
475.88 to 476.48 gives 119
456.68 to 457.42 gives 114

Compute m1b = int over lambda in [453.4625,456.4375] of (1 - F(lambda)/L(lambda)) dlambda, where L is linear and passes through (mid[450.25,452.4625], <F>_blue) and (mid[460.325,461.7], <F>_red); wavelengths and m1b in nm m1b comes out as 0.14 nm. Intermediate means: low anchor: 112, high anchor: 119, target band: 110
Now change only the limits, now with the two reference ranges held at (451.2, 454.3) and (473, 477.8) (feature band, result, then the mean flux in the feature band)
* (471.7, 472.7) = 0.03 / 112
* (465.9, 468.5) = 0.10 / 110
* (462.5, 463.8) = -0.10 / 121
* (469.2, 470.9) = 0.08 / 110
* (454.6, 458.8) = -0.04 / 111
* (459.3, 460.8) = -0.09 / 118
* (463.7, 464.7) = 0.01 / 112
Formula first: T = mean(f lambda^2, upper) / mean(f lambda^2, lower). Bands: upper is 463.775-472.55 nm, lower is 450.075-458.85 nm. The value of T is 1.1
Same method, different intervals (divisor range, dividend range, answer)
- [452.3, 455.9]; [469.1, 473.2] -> 1.11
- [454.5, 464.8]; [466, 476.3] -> 1.03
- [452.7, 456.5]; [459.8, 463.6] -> 1.14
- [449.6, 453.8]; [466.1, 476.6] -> 1.12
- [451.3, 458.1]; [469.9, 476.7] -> 1.12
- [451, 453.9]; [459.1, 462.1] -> 1.13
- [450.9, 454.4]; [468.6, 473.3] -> 1.10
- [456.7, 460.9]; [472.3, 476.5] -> 1.09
